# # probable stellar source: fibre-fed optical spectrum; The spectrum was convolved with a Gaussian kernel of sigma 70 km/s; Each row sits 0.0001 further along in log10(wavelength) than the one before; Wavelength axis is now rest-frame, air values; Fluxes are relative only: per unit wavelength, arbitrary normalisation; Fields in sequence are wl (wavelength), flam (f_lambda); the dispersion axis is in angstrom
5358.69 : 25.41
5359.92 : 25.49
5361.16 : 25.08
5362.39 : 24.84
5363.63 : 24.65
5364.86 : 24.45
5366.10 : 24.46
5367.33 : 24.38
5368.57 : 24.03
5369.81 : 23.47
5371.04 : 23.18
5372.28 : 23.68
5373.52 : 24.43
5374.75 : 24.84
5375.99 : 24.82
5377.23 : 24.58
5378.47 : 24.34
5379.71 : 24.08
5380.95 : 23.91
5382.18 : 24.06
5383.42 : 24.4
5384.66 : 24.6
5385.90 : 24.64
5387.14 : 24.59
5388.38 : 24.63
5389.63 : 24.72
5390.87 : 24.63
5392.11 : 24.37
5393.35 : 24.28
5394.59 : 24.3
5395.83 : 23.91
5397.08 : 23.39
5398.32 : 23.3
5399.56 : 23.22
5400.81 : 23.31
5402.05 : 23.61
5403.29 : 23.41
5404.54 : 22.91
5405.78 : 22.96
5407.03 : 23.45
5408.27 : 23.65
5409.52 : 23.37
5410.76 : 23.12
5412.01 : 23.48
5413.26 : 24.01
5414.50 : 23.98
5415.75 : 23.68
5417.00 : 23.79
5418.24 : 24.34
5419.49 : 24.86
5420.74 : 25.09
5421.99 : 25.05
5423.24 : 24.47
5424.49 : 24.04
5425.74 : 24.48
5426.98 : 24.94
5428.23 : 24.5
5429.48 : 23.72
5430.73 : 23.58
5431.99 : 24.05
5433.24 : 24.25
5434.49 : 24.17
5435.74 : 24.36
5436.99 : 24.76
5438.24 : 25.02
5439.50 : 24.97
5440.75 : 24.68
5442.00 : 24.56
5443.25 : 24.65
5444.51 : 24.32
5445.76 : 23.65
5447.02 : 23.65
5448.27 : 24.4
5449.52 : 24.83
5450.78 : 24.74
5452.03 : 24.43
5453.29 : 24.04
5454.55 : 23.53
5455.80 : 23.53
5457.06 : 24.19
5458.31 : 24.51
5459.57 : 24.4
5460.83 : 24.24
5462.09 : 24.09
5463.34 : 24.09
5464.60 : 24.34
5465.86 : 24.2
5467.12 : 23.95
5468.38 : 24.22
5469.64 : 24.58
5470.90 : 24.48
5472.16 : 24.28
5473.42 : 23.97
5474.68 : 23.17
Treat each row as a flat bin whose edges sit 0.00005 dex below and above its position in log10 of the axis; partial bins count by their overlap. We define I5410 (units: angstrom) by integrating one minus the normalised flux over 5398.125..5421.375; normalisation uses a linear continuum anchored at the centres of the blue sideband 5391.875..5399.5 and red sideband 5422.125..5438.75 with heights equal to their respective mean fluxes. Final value 0.4 angstrom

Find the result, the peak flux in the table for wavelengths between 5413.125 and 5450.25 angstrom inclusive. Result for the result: 25.09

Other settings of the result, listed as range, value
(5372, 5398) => 24.84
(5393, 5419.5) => 24.86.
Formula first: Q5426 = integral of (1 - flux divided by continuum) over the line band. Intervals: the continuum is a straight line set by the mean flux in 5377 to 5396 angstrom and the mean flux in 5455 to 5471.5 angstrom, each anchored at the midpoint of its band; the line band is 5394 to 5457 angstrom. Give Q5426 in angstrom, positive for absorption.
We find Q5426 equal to 0.6 angstrom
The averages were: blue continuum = 24.4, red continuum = 24.2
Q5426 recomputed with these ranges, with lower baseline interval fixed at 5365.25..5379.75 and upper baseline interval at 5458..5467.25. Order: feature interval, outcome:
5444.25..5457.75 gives 0.1 angstrom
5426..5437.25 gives 0.0 angstrom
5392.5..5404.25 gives 0.3 angstrom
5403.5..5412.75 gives 0.3 angstrom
